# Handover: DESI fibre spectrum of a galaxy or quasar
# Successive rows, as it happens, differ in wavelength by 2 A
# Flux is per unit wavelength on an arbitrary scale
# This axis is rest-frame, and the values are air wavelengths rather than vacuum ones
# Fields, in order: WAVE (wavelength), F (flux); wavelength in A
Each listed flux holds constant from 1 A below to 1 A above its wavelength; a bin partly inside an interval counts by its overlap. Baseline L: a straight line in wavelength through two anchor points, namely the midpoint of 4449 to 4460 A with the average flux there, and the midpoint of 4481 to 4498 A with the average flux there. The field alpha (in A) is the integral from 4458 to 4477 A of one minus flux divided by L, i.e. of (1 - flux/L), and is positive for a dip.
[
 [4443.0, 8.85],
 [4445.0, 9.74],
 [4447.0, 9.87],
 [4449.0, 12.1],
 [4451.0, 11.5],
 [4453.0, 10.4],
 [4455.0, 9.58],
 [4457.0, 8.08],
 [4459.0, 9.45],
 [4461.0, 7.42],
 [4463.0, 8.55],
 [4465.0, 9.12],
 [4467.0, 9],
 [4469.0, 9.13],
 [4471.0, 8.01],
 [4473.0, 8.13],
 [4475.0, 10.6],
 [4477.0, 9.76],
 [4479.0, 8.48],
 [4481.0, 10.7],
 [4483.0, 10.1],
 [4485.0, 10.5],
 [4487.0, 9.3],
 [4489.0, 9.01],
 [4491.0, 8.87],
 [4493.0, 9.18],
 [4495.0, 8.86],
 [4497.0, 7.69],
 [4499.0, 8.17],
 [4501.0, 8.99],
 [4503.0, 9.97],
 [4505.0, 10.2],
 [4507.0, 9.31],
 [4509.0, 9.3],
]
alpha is 1.7 A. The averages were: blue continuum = 10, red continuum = 9.28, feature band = 8.87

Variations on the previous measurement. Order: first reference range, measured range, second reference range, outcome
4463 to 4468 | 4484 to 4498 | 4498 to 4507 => 0.2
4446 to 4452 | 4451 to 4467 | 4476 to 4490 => 2.4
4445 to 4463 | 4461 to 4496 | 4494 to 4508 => 0.6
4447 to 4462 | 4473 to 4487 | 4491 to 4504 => -1.0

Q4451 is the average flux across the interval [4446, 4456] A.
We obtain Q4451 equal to 10.7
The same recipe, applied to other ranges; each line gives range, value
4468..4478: 9.13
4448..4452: 11.8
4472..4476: 9.37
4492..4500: 8.47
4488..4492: 8.94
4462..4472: 8.76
